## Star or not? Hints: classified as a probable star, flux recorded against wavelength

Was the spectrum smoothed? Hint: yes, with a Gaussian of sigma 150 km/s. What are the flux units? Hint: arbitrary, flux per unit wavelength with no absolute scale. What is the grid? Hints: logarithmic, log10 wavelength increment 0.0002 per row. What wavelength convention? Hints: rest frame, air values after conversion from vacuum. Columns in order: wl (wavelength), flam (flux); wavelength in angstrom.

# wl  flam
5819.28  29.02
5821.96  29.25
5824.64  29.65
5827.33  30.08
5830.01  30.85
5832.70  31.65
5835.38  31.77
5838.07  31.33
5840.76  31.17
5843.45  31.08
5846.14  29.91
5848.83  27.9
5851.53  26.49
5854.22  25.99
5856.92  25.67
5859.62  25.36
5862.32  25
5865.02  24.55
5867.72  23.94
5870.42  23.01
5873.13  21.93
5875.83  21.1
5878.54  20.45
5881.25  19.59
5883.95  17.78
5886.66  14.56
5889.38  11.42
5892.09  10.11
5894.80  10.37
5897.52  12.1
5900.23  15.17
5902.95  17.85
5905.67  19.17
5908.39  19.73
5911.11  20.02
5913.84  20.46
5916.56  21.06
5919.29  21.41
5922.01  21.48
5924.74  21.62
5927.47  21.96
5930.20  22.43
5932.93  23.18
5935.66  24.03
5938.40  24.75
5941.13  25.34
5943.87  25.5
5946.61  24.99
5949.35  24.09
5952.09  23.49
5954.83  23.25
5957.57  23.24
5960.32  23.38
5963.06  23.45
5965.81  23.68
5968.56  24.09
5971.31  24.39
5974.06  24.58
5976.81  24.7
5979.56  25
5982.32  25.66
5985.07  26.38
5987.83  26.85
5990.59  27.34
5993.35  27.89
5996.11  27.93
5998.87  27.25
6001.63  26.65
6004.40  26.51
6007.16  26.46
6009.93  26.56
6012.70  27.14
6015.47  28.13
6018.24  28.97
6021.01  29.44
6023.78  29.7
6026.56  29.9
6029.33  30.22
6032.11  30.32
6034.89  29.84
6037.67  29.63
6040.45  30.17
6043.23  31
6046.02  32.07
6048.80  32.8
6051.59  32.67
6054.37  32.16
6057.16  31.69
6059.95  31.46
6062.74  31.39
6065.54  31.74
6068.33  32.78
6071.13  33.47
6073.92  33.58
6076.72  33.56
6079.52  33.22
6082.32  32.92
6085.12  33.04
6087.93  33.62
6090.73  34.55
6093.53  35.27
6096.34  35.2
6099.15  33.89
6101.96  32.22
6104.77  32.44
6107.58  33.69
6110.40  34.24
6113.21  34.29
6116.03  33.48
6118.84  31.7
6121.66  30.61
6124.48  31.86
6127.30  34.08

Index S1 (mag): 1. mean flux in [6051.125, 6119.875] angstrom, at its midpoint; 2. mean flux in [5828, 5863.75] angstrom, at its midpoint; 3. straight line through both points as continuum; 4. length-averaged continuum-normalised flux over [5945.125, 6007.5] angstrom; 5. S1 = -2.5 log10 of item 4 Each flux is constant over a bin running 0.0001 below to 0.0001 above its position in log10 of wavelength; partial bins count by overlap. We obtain 0.23 mag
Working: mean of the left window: 28.8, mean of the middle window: 25.3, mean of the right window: 33.1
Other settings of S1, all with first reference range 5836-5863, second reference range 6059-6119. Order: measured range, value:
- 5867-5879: 0.28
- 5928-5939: 0.27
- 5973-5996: 0.19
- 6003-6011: 0.19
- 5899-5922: 0.45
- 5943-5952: 0.22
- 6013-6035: 0.09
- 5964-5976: 0.26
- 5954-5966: 0.29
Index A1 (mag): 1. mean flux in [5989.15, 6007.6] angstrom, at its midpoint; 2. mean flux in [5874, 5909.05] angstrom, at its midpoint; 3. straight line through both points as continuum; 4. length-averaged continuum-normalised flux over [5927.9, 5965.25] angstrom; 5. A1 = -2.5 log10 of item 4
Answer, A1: -0.10 mag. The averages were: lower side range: 16.1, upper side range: 27.2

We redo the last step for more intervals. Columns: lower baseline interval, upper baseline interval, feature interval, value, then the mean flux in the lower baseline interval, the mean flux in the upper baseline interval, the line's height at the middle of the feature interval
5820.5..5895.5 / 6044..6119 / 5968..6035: 0.10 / 24.5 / 33.1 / 30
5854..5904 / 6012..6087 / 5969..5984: 0.05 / 19.1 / 31.3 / 26.1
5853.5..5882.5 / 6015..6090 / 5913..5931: 0.19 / 23.3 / 31.5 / 25.7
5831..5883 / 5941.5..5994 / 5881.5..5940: 0.34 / 26.2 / 24.8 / 25.5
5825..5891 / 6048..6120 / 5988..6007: 0.11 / 25.1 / 33.1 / 30.1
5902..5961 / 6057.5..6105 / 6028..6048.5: -0.02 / 22.4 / 33.2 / 30.1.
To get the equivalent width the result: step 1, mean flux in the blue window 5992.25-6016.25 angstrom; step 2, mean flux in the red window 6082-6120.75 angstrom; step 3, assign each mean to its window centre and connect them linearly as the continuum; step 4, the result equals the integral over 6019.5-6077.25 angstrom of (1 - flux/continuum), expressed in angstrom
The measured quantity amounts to -2.50 angstrom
